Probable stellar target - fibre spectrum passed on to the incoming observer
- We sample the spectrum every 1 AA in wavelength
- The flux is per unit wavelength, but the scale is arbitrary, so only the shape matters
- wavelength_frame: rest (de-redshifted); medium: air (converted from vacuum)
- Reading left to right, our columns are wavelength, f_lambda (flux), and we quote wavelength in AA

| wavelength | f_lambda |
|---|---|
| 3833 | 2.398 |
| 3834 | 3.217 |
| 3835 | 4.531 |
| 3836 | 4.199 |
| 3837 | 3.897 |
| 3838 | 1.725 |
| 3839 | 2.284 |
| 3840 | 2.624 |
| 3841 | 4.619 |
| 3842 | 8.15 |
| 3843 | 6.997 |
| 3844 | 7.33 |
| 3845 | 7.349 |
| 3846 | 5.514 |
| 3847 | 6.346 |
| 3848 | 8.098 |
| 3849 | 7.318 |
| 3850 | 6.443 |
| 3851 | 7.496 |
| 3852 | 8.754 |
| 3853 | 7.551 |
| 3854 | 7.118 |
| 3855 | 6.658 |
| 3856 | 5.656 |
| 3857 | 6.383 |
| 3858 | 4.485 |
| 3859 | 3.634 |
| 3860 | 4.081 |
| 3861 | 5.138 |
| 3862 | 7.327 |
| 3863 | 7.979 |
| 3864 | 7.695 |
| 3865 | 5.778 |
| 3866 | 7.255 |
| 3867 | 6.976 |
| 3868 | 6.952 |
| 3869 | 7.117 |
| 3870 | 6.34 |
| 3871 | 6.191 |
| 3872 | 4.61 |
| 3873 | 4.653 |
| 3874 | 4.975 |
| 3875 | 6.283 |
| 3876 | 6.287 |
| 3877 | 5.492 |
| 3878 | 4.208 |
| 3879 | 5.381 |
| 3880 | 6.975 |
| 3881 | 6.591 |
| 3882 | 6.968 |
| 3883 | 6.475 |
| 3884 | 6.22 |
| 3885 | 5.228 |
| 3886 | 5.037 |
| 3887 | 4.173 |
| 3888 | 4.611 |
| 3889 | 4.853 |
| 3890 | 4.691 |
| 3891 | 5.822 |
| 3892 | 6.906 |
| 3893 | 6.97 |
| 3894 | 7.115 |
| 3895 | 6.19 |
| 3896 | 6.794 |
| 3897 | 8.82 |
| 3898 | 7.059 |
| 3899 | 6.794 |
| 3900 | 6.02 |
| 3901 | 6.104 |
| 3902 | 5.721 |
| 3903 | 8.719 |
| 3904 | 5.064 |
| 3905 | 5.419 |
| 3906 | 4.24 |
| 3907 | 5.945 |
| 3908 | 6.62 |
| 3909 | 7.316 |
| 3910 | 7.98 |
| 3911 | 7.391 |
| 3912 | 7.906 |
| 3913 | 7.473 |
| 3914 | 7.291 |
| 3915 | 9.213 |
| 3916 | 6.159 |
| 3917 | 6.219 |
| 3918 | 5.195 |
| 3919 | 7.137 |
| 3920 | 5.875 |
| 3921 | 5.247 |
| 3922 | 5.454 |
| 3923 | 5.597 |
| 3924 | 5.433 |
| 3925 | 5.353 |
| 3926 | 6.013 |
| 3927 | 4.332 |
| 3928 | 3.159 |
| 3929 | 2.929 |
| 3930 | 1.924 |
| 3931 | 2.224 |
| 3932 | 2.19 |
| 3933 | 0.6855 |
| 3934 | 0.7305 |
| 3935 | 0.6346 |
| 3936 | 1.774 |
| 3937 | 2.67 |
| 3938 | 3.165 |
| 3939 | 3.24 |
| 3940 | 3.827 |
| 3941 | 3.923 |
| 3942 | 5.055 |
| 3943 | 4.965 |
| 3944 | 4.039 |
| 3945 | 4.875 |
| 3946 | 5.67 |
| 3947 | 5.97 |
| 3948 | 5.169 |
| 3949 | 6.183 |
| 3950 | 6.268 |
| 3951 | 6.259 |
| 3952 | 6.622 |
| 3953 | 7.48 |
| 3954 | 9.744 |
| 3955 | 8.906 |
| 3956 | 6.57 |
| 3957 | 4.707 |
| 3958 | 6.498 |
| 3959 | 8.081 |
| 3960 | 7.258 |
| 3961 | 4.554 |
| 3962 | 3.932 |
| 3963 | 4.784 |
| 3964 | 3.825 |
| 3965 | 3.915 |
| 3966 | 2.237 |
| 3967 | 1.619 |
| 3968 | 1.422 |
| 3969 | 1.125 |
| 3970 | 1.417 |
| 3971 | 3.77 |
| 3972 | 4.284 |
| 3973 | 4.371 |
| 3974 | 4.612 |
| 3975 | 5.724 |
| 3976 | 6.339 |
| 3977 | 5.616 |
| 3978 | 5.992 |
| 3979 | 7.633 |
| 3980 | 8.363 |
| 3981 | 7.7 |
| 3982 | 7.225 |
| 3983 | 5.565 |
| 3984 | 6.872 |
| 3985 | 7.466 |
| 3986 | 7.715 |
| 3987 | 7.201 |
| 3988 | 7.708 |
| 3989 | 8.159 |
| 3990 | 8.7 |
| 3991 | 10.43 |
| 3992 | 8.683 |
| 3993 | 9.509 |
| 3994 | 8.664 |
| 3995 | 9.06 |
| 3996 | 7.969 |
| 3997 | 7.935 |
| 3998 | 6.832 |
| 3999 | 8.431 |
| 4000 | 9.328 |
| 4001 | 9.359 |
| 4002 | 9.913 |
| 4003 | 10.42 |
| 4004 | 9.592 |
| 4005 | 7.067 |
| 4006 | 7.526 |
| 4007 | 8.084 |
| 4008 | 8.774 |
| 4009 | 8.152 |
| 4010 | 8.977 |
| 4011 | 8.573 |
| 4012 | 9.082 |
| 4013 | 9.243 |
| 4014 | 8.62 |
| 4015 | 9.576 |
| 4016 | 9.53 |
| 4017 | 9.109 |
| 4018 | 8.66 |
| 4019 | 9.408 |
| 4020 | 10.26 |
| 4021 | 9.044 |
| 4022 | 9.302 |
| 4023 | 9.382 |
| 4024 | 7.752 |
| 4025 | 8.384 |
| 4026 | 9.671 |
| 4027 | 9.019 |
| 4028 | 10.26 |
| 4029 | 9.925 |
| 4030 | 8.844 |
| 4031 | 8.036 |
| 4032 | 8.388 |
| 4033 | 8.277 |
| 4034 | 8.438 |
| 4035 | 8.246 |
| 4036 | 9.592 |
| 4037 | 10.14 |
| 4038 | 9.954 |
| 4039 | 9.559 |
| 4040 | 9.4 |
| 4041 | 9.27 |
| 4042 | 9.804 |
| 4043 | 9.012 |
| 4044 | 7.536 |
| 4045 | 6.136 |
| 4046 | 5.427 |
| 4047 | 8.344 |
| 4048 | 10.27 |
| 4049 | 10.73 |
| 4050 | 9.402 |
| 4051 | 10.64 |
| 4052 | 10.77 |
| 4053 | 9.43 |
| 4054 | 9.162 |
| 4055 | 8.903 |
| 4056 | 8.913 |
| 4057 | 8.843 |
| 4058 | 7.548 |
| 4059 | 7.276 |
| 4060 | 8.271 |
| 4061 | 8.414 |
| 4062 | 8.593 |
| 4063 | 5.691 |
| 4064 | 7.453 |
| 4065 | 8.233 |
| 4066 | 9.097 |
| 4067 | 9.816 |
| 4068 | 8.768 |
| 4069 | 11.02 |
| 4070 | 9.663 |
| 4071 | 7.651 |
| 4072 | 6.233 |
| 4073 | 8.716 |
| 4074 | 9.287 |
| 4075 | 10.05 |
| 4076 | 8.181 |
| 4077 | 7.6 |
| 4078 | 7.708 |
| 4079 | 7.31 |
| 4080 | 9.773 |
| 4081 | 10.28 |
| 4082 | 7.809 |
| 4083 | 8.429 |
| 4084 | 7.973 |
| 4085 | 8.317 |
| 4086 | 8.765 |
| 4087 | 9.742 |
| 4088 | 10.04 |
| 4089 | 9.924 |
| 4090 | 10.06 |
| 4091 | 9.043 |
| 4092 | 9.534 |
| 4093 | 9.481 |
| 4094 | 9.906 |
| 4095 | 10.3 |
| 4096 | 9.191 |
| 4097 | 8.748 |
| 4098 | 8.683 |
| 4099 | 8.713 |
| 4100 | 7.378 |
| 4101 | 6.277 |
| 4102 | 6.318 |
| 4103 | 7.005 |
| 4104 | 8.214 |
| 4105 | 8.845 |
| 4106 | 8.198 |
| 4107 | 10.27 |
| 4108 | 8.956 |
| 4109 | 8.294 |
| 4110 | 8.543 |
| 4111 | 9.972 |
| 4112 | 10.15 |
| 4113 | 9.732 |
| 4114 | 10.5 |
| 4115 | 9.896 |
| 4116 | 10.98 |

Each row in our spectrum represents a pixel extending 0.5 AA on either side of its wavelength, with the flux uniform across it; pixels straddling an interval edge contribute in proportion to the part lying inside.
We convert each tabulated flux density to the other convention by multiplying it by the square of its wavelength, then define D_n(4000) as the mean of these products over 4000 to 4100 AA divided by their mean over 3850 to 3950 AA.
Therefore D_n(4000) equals 1.7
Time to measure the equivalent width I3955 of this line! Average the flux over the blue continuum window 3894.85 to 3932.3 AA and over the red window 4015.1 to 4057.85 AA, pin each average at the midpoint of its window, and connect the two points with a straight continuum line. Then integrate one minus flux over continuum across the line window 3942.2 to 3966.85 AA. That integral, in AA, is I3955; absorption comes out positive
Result 4.4 AA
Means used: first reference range 5.93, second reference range 9.07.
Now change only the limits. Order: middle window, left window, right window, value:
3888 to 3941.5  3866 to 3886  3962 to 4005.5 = 7.7 AA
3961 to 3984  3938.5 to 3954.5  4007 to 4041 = 7.3 AA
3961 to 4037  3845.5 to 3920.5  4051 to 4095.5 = 3.8 AA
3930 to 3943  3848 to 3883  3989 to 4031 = 8.6 AA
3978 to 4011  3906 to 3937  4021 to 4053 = -3.0 AA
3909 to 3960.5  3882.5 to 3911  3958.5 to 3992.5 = 5.8 AA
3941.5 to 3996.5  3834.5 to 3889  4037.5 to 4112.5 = 9.5 AA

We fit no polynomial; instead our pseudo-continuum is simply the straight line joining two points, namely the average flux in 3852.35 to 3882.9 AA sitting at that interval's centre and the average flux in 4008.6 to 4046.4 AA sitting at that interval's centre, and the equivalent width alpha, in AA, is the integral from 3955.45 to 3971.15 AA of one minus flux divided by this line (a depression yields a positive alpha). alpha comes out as 7.3 AA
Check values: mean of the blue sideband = 6.11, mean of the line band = 4.13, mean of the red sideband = 8.91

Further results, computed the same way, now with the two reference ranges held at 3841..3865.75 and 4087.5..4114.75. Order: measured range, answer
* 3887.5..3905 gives 1.7 AA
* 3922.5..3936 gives 7.7 AA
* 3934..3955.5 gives 7.3 AA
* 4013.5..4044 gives -3.1 AA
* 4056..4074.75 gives 0.5 AA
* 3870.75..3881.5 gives 1.9 AA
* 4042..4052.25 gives -0.4 AA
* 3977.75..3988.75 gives 0.8 AA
